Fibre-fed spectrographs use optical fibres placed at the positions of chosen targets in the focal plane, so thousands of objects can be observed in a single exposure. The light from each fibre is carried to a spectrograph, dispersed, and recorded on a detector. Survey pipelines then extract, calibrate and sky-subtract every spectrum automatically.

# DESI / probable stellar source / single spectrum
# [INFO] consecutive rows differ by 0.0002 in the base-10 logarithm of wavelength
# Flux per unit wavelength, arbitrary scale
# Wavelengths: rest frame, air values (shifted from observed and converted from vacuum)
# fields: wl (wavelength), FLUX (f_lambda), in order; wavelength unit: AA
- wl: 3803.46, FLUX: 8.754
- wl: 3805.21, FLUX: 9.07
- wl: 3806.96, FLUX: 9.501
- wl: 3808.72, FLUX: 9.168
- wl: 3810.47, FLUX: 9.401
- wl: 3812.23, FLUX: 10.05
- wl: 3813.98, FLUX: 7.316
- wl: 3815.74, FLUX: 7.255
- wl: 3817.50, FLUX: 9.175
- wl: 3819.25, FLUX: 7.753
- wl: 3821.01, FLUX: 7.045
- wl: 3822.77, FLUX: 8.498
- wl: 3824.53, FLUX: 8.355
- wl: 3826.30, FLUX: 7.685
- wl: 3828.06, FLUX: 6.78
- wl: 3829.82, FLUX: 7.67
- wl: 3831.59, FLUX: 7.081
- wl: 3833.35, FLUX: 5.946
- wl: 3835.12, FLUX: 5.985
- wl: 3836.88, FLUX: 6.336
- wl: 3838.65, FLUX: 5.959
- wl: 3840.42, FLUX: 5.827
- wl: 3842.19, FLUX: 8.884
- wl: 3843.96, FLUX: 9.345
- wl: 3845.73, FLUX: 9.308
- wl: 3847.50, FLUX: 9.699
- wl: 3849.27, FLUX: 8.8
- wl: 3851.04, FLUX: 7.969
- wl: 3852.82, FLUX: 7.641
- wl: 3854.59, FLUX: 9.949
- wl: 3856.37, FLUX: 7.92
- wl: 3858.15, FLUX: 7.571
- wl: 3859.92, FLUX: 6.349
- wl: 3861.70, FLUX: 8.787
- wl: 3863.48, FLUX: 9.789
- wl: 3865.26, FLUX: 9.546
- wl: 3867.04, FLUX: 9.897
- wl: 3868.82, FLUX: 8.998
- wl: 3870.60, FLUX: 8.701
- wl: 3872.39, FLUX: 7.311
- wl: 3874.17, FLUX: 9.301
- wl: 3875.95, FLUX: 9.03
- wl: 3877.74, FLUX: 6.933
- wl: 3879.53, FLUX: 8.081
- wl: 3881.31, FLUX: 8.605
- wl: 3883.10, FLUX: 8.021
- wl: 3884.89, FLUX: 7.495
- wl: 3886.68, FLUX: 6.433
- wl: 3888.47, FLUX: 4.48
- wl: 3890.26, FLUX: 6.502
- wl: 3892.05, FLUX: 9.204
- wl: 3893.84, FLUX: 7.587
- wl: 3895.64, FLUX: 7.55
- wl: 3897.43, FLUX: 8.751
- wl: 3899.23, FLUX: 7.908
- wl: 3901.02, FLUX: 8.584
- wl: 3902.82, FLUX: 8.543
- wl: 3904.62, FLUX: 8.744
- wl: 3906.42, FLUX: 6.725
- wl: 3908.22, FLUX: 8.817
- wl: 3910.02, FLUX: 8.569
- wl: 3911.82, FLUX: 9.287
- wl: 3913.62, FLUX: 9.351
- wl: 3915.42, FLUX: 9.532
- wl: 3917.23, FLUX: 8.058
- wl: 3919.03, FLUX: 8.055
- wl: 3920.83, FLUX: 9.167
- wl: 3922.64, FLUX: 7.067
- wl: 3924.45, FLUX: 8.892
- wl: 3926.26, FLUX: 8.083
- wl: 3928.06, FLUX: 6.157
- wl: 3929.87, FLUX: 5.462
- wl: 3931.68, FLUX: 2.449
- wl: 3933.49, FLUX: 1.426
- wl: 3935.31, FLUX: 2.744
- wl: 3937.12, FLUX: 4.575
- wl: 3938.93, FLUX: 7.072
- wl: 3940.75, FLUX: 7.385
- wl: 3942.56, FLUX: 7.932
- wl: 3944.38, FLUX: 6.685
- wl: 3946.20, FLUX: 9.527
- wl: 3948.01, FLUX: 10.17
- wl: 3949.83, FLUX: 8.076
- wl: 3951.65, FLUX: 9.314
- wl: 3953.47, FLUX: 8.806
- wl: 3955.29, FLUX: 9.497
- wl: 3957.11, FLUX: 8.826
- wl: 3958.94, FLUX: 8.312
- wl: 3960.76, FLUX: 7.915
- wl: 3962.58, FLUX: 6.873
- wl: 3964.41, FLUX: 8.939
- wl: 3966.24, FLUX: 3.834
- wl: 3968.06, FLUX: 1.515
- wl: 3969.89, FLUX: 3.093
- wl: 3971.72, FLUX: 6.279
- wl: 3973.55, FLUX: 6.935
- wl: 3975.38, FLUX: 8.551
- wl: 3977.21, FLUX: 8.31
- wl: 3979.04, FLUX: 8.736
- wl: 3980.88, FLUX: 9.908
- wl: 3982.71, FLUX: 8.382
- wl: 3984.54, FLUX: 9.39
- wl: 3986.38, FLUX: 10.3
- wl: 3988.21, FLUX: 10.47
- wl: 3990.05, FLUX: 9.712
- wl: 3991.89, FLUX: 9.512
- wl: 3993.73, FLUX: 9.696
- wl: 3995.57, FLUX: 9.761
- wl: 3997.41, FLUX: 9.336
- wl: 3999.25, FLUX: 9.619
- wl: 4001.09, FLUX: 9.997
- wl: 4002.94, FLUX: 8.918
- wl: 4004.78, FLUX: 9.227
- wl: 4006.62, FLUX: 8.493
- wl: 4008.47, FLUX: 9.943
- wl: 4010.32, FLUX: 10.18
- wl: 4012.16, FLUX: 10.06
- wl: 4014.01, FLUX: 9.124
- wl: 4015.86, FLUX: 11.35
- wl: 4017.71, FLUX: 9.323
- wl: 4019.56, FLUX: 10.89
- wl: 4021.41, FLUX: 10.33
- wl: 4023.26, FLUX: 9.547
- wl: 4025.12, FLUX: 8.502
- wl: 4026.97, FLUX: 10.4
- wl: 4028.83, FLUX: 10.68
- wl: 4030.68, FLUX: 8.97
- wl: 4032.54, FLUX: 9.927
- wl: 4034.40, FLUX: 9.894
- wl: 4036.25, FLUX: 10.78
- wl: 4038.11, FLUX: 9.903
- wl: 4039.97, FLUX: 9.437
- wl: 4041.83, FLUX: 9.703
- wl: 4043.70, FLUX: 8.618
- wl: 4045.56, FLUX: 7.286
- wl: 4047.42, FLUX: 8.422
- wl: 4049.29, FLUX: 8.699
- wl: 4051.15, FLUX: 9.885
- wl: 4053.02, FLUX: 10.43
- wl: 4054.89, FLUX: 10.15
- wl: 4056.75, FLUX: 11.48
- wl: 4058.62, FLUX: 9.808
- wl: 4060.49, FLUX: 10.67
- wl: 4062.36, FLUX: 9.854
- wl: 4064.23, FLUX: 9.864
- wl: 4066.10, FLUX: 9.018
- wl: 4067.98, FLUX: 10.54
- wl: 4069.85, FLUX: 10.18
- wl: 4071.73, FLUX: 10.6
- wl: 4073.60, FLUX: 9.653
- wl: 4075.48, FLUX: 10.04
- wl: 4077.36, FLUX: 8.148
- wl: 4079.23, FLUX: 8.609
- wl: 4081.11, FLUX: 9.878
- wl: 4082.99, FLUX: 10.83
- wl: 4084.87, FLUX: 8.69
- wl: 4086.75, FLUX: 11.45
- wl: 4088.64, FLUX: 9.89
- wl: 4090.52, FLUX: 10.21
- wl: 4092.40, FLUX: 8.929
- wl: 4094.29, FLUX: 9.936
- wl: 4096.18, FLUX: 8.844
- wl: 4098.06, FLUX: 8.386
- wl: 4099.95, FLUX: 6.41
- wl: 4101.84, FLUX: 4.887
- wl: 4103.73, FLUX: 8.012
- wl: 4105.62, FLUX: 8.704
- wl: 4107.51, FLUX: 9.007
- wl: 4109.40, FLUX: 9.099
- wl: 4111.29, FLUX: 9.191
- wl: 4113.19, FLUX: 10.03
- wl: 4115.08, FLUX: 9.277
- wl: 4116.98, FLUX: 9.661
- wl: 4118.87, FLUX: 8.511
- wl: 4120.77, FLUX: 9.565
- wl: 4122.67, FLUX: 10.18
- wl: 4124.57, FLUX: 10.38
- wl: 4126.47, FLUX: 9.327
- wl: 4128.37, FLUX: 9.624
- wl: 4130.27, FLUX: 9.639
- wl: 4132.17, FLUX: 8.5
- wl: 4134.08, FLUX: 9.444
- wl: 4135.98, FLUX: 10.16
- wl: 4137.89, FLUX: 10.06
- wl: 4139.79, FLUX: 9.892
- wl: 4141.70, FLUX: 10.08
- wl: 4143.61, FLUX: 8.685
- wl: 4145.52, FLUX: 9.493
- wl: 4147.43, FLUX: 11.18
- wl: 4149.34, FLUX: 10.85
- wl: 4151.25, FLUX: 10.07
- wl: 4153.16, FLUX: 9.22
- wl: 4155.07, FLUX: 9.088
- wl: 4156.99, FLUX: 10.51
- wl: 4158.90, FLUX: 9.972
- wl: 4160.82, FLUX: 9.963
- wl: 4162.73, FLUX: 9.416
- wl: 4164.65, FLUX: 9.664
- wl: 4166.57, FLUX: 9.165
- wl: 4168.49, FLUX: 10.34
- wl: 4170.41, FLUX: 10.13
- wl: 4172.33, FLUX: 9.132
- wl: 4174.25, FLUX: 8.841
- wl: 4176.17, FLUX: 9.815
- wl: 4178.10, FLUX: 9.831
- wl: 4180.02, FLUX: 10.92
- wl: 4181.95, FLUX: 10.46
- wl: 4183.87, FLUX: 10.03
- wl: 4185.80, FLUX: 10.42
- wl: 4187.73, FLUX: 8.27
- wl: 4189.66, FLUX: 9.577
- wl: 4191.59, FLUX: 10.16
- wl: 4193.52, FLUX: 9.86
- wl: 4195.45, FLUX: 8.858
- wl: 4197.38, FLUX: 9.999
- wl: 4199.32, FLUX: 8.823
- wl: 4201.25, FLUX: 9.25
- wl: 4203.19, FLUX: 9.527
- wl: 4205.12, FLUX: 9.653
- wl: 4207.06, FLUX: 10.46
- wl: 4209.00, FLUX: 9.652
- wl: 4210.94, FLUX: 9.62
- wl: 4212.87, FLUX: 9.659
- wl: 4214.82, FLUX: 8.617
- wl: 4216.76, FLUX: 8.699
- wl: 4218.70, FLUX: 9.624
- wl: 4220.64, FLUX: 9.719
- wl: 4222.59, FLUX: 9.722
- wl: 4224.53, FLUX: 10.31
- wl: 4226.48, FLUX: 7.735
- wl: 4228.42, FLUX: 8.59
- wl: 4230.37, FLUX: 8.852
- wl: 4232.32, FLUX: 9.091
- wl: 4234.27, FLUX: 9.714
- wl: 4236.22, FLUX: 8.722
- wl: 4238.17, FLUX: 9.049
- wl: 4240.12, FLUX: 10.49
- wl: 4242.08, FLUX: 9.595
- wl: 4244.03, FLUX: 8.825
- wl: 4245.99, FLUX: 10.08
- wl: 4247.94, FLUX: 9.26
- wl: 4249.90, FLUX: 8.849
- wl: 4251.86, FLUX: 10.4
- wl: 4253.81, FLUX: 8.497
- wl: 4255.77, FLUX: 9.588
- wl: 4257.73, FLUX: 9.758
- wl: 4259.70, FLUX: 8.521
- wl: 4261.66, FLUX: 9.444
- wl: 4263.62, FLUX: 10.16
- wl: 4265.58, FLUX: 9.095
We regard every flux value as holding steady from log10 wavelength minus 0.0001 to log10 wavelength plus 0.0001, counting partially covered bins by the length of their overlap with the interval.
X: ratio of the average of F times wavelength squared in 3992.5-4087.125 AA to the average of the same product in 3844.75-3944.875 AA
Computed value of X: 1.35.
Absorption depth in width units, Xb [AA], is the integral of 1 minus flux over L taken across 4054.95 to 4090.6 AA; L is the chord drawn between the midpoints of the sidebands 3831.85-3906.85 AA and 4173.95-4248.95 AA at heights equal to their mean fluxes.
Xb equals -4.4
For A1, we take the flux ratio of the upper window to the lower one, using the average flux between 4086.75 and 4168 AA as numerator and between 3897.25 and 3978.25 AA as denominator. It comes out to 1.28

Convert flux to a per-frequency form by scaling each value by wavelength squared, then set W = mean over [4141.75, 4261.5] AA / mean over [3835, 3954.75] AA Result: 1.4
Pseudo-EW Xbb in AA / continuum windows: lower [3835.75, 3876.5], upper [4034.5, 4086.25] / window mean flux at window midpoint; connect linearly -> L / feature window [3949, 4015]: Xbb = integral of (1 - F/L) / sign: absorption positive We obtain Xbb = 5.0 AA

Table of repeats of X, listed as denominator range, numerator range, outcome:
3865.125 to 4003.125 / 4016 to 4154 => 1.30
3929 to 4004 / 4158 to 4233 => 1.39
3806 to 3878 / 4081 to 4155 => 1.32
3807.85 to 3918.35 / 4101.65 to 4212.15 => 1.37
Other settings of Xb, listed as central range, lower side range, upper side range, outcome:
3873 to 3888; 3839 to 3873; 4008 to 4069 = 1.4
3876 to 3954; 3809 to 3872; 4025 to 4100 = 9.9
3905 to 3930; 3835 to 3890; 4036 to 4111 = 0.6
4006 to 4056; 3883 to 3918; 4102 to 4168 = -4.7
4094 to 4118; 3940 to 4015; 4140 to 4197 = 2.1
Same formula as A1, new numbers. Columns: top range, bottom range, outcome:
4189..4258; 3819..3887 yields 1.18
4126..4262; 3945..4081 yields 1.05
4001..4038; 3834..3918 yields 1.21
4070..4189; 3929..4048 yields 1.13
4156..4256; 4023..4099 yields 0.99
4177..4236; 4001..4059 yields 0.98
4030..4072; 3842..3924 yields 1.17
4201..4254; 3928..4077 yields 1.08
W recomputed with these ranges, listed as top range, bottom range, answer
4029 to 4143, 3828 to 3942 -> 1.37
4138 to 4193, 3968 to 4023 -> 1.18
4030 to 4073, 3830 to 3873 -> 1.34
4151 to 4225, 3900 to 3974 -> 1.51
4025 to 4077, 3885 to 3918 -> 1.31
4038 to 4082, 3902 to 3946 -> 1.44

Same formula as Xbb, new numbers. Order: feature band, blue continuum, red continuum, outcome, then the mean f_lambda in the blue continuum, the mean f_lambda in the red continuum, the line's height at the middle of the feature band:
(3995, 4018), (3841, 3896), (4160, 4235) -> -2.26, 8.24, 9.54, 8.78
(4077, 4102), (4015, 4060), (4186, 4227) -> 1.54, 9.77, 9.46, 9.68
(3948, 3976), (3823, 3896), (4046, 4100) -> 4.91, 7.89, 9.67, 8.75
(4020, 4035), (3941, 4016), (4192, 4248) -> -1.90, 8.54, 9.39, 8.71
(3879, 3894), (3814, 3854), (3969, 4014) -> 1.41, 7.69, 8.96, 8.11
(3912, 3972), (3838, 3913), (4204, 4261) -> 9.75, 8.19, 9.36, 8.41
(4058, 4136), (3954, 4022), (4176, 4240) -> -2.33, 8.69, 9.5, 9.09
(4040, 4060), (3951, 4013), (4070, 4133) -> -1.27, 8.49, 9.23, 8.91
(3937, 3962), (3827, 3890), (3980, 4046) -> 1.95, 7.88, 9.67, 8.94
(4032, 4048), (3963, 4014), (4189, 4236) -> -1.18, 8.49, 9.39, 8.69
